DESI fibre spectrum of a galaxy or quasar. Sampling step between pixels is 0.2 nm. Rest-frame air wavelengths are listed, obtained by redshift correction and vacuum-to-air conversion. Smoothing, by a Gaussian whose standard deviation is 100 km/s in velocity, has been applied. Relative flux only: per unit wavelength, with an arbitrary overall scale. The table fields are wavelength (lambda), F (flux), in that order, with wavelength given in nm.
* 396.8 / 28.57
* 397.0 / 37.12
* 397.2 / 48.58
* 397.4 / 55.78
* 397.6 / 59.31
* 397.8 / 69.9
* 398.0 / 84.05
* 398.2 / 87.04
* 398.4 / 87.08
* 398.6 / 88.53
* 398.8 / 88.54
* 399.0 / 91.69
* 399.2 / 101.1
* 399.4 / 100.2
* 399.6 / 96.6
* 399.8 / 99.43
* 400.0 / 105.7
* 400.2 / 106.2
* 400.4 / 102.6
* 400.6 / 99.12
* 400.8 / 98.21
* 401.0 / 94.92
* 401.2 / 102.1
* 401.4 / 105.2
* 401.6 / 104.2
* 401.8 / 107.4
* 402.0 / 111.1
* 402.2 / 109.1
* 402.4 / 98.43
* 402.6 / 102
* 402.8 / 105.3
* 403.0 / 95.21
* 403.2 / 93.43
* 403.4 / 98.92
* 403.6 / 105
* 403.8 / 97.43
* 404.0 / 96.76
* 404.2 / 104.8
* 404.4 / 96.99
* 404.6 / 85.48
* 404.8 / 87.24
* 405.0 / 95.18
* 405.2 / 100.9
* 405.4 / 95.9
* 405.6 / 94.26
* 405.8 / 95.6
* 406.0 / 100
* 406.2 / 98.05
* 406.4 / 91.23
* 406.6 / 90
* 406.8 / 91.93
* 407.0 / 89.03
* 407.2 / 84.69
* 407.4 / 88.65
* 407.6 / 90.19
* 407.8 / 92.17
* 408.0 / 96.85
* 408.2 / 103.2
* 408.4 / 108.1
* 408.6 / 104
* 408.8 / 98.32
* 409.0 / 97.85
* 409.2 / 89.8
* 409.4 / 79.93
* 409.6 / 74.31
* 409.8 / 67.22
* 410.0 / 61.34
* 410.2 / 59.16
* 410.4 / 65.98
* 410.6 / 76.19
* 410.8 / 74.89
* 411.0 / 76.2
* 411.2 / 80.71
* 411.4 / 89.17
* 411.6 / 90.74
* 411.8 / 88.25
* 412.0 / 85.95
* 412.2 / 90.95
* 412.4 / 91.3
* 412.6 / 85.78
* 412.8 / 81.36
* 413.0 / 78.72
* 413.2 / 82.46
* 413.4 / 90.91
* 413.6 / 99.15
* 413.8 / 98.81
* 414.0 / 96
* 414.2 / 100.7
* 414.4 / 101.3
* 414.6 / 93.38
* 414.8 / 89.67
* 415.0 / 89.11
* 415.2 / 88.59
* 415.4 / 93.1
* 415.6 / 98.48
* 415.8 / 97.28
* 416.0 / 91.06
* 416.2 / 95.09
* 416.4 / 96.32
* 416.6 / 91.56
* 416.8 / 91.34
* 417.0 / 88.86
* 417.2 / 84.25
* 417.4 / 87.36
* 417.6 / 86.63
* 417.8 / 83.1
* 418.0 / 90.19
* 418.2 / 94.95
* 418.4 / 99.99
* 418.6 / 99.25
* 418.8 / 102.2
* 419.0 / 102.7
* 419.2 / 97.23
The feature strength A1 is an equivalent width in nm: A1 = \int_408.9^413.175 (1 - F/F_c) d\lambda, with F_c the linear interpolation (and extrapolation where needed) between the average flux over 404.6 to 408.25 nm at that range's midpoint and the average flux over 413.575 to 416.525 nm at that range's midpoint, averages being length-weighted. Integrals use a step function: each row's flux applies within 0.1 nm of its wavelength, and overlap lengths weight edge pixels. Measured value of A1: 0.63 nm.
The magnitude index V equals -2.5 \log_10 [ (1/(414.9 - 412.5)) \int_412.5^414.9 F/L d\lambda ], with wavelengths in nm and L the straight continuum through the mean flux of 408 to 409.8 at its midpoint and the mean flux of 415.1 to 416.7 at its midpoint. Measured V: 0.03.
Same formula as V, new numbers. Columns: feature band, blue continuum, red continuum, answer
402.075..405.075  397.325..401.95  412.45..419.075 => -0.06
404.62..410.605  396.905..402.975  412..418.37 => 0.03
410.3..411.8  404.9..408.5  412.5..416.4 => 0.17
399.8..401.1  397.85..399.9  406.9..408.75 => -0.10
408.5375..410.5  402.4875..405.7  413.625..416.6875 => 0.21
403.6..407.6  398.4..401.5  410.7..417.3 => 0.01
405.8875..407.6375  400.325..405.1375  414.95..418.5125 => 0.07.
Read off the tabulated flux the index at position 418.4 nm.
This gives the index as 99.99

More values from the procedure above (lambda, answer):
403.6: 105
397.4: 55.78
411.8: 88.25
